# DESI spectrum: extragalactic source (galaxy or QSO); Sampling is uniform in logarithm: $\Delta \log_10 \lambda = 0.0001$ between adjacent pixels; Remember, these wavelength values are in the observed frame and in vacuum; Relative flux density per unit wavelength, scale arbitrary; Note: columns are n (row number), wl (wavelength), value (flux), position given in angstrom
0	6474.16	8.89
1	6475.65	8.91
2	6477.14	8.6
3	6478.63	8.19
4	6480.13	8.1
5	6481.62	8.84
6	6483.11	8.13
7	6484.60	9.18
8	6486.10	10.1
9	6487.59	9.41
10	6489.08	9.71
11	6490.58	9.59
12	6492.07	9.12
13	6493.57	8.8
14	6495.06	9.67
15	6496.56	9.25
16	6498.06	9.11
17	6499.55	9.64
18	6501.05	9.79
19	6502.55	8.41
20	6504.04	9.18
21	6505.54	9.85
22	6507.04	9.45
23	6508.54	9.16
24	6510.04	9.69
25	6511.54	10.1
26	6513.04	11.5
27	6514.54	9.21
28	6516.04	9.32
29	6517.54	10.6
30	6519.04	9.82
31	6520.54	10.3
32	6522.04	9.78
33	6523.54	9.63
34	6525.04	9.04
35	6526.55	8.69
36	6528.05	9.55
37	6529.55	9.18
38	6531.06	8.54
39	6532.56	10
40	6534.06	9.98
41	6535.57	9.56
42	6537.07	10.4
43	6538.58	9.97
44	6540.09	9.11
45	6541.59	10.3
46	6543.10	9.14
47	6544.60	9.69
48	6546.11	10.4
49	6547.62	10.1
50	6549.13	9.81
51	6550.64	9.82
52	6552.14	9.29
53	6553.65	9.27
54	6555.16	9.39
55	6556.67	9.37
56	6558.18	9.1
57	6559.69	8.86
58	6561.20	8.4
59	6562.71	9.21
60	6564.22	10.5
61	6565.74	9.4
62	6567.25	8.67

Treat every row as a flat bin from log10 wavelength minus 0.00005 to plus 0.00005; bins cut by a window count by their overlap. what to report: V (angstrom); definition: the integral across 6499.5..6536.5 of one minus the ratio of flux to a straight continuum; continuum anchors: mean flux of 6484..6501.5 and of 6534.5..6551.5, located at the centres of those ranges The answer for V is 0.2 angstrom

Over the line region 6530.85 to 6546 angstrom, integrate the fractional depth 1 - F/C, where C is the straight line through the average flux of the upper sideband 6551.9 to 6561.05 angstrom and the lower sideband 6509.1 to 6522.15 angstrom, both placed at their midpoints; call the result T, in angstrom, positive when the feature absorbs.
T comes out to -0.3 angstrom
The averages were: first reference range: 10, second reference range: 9.15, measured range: 9.74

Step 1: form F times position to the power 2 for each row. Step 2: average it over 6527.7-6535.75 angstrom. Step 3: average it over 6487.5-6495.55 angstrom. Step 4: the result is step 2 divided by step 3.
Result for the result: 1.02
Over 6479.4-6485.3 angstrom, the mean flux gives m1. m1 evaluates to 8.57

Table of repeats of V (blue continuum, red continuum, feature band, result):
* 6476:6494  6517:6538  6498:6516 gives -0.5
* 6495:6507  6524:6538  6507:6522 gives -0.9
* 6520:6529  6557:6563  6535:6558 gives -1.4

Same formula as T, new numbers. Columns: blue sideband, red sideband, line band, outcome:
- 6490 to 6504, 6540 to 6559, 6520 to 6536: 0.0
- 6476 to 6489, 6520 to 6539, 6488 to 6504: -0.4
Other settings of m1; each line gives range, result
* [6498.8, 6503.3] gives 9.3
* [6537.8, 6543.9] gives 9.63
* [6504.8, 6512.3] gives 9.64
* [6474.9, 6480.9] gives 8.45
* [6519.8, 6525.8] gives 9.68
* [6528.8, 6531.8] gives 8.85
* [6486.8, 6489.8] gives 9.59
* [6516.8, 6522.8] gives 10.1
